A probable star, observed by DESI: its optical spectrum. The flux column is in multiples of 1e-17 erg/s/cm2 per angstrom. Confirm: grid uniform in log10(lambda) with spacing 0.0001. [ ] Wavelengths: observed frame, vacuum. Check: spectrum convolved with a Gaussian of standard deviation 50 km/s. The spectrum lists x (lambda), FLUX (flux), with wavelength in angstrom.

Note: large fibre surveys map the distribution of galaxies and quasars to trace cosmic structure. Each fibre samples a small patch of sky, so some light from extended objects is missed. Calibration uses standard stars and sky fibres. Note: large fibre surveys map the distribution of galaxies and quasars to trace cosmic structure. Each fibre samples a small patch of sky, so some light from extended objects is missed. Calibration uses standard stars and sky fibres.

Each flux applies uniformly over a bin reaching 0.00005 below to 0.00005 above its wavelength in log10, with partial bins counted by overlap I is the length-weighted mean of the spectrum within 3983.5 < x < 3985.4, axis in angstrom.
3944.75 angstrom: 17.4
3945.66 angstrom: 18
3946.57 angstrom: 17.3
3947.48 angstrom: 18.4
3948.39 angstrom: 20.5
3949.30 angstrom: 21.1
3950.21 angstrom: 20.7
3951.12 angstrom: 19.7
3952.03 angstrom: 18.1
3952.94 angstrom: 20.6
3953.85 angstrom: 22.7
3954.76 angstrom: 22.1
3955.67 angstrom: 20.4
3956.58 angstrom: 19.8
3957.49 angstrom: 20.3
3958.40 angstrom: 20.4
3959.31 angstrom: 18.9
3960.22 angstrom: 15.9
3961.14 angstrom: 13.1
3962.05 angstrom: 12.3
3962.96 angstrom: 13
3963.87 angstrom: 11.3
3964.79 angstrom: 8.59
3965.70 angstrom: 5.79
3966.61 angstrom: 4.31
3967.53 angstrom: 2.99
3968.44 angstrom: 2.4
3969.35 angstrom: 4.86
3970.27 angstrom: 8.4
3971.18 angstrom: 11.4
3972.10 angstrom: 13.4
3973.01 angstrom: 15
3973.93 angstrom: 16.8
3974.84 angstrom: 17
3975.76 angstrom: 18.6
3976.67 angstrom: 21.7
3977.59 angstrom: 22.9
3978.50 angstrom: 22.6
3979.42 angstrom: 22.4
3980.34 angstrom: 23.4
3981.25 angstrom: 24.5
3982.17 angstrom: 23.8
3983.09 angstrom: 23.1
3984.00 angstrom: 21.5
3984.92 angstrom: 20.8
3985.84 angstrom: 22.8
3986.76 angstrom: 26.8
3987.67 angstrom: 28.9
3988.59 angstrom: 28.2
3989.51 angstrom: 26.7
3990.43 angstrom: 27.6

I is 21.2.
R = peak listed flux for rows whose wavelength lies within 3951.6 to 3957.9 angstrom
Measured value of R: 22.7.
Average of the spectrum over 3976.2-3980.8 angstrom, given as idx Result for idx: 22.6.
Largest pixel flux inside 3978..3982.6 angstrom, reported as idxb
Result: 24.5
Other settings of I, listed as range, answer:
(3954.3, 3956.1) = 21.3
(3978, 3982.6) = 23.3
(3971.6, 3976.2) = 16.1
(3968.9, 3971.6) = 8.18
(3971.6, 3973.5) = 14.1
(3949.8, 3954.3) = 20.4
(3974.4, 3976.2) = 17.8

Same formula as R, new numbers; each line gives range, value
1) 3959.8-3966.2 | 15.9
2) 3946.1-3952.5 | 21.1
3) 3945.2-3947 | 18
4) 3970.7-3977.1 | 21.7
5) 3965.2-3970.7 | 8.4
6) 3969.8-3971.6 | 11.4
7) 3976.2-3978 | 22.9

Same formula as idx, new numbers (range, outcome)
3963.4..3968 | 6.6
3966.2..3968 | 3.62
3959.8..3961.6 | 14.4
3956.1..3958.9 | 20.2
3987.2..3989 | 28.6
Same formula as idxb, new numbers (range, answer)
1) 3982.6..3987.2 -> 26.8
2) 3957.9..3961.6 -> 20.4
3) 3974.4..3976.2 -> 18.6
